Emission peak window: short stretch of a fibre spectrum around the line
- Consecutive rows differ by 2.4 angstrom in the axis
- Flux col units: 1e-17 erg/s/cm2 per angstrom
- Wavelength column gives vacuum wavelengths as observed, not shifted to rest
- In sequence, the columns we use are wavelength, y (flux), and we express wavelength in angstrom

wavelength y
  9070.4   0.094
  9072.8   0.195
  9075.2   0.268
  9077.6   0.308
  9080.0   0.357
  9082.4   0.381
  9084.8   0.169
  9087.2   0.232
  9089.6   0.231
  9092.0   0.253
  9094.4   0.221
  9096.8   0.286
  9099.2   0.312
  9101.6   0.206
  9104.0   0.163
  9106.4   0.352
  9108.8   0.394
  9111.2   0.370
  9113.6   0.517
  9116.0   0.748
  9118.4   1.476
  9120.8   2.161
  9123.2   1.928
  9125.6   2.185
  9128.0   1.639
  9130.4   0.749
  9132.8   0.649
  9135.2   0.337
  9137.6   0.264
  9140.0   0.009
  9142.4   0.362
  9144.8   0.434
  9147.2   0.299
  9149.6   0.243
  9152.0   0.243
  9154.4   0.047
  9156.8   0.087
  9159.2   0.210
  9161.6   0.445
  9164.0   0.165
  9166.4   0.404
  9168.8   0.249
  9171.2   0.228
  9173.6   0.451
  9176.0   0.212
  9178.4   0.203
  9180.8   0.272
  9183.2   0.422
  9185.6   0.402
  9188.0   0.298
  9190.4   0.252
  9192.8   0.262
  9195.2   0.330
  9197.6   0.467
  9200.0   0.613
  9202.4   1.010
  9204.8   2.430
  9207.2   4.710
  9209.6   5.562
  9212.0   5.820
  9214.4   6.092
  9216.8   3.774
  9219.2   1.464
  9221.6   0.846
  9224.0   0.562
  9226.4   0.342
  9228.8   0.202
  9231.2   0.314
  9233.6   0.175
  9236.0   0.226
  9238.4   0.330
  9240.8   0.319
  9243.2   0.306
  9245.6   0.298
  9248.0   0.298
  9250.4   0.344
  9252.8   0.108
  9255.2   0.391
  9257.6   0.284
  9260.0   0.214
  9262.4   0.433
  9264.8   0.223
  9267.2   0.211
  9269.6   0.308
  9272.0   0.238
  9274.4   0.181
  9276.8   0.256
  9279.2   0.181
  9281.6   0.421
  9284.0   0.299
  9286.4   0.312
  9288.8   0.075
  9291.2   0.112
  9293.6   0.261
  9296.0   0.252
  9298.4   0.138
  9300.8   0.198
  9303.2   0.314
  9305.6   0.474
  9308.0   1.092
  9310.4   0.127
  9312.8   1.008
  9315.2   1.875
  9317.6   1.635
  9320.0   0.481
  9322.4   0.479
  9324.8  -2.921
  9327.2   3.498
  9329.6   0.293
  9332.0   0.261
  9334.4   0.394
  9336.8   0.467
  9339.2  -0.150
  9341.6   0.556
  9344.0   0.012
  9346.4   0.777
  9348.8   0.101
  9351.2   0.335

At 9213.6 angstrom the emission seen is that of [O III] 5007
